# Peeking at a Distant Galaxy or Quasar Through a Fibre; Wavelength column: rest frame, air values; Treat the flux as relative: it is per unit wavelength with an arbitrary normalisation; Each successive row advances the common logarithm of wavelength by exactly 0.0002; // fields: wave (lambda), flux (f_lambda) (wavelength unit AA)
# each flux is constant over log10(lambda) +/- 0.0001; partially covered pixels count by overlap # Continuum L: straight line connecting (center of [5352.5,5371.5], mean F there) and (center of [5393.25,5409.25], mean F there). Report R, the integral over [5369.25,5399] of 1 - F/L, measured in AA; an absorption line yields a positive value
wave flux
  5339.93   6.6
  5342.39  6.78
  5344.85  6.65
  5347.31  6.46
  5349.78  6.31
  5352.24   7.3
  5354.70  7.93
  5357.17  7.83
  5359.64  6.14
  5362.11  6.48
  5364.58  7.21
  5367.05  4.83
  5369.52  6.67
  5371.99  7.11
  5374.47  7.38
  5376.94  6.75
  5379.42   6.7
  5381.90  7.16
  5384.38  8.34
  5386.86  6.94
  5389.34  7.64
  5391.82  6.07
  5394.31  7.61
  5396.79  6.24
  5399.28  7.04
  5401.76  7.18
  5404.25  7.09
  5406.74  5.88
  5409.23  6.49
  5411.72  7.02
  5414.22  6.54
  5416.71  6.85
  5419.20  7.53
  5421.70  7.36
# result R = -1.2 AA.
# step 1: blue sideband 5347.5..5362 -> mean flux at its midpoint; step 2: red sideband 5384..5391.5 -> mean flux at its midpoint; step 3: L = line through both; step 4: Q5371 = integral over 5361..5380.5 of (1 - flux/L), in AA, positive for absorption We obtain 1.5 AA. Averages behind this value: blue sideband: 7.01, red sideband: 7.37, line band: 6.64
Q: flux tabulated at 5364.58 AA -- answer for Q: 7.21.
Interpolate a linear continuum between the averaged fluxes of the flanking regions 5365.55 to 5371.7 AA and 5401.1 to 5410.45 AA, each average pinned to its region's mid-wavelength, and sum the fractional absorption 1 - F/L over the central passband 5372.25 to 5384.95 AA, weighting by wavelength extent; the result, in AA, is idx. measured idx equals -2.1 AA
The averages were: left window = 6.03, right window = 6.63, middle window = 7.19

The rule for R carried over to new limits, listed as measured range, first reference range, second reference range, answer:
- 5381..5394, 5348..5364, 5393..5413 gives -0.7 AA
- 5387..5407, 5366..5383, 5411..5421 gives -0.1 AA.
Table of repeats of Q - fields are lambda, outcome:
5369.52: 6.67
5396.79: 6.24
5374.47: 7.38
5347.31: 6.46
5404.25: 7.09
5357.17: 7.83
